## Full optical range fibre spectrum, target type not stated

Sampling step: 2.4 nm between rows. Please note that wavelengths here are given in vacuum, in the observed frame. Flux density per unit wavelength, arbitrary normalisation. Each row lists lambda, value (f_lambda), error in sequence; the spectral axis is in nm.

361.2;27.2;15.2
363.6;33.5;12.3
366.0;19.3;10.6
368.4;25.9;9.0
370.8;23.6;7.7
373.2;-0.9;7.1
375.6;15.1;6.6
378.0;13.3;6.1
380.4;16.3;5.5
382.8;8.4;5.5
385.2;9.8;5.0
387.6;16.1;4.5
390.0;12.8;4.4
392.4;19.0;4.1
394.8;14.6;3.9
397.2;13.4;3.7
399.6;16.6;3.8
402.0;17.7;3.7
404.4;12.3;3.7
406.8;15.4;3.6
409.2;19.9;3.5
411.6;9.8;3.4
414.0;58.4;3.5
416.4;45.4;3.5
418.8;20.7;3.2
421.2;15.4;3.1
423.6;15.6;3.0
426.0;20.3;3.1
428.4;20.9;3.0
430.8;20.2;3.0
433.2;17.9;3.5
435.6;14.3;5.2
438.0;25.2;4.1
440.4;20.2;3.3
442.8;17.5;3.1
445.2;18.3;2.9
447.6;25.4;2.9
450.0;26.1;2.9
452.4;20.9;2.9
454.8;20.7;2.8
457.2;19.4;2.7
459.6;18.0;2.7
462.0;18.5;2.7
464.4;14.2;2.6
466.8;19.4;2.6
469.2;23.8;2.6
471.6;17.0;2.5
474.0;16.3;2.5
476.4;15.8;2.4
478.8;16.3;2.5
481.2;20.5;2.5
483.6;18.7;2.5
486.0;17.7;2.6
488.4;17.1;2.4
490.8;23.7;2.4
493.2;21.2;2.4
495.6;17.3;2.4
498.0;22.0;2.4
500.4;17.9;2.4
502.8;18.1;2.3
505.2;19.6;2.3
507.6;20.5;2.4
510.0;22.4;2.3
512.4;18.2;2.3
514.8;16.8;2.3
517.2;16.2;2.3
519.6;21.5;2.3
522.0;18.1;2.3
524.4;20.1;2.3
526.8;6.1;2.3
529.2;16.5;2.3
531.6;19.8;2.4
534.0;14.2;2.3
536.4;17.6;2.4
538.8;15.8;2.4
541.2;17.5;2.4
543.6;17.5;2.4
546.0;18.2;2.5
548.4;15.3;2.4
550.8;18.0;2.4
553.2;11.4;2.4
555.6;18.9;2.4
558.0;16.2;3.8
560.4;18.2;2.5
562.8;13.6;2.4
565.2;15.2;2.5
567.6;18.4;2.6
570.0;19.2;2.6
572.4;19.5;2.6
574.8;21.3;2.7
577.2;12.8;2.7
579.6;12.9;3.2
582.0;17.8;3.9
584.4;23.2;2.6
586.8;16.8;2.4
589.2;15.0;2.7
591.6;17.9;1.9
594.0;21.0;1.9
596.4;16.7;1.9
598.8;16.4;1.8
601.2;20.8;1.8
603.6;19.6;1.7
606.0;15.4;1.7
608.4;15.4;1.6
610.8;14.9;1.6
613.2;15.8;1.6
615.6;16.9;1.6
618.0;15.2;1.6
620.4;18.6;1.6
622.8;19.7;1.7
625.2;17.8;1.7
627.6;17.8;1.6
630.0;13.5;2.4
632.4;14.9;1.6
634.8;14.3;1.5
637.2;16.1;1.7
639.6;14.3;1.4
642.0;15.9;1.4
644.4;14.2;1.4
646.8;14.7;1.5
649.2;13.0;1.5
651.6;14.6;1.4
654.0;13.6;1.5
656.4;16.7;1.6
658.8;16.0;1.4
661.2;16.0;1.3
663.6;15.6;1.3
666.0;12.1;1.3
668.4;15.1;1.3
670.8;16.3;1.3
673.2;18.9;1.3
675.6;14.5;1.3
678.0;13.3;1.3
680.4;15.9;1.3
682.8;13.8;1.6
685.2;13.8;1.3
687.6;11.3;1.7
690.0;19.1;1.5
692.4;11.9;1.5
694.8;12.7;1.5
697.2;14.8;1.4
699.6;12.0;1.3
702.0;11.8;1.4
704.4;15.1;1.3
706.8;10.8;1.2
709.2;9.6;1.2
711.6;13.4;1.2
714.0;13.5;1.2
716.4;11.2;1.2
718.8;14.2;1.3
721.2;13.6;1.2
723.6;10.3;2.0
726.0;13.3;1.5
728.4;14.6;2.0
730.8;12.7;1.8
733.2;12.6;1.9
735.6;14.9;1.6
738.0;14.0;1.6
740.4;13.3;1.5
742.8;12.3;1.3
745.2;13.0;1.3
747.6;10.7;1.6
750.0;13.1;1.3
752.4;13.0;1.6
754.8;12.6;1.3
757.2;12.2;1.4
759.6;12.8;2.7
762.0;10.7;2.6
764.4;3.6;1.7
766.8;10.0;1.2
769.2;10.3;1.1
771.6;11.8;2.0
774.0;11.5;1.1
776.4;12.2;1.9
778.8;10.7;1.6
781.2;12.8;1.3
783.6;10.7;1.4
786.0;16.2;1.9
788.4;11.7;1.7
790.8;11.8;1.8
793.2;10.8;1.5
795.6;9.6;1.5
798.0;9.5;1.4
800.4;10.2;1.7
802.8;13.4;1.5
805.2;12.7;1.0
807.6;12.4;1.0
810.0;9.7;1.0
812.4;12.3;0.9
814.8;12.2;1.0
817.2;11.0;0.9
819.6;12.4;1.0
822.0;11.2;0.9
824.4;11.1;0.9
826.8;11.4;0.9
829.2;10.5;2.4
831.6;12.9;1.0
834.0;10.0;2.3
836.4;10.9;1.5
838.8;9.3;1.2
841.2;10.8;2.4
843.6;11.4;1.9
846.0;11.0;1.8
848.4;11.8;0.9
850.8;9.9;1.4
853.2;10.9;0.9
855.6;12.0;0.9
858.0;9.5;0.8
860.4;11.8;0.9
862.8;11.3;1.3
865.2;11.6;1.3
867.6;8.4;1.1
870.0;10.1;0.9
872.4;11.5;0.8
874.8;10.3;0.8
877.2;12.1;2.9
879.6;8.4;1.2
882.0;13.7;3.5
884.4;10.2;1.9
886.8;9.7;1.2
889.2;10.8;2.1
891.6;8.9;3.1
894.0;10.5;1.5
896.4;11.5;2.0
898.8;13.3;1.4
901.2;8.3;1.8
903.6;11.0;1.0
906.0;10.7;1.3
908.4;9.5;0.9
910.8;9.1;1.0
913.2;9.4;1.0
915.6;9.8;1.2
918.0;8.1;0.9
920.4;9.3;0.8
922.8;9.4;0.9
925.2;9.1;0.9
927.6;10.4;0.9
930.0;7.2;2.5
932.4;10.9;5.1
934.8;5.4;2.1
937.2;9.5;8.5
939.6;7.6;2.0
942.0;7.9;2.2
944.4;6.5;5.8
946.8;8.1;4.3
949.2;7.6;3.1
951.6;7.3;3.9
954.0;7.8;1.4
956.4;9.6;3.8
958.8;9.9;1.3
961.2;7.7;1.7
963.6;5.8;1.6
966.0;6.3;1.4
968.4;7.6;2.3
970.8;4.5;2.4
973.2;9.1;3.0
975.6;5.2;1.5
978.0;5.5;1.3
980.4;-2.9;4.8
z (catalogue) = 0.11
